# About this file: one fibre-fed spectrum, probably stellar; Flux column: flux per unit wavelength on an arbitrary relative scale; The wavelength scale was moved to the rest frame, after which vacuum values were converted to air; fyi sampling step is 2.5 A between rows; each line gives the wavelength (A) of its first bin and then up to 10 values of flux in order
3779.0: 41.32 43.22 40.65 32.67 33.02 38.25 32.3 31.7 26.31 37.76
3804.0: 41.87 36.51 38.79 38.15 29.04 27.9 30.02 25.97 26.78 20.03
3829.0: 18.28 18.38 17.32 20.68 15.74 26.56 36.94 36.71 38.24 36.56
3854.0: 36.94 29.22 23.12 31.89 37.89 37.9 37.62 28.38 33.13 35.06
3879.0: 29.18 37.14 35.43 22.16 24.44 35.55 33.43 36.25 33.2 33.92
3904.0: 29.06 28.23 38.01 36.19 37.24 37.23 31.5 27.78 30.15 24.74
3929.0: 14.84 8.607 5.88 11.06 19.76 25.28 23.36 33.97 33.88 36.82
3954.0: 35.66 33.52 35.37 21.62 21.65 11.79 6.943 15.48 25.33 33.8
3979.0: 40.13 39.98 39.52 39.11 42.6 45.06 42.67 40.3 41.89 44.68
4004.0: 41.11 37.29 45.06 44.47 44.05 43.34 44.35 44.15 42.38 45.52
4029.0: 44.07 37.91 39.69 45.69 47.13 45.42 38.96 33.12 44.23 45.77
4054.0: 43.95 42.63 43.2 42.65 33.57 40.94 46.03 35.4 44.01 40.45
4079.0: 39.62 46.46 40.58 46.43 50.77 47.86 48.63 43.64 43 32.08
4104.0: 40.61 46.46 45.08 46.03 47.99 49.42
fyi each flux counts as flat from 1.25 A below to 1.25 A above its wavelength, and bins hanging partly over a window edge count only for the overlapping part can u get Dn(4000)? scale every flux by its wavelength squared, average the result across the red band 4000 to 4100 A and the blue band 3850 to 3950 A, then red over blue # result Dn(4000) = 1.6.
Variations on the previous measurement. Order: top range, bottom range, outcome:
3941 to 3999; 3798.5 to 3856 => 1.15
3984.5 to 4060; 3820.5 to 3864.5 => 1.70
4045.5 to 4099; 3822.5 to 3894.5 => 1.61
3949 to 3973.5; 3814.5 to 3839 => 1.17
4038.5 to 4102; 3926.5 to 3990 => 1.72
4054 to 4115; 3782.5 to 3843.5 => 1.68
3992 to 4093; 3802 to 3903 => 1.52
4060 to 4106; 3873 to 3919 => 1.41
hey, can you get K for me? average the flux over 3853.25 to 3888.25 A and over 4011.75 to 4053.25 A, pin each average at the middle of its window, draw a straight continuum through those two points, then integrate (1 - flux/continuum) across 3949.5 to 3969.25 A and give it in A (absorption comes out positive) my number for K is 5.9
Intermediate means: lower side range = 32.3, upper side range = 42.9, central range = 26.7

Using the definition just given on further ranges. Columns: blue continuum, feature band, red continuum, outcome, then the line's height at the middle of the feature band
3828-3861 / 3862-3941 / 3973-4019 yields 6.5 A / 32.5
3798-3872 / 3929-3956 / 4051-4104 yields 9.5 A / 35.8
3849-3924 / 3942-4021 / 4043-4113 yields 6.1 A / 37.7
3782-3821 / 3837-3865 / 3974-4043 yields 3.7 A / 36.2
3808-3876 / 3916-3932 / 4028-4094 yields 4.3 A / 34.5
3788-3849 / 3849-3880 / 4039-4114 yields -1.4 A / 31.9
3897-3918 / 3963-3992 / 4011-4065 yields 6.8 A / 38.7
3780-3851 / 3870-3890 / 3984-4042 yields 2.3 A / 34.7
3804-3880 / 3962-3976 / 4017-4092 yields 7.5 A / 37.7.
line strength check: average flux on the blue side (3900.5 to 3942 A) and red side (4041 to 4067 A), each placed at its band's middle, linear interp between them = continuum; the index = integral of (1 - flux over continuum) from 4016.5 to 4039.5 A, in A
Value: -3.1 A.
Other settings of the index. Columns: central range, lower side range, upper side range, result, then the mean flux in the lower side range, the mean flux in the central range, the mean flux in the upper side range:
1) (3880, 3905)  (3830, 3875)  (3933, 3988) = -2.69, 30.1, 32.1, 27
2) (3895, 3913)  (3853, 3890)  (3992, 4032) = 0.47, 32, 33.6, 42.8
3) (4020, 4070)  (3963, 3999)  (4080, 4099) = -2.62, 32.2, 42.3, 46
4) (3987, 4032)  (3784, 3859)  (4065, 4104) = -4.02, 30.4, 42.8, 42.9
